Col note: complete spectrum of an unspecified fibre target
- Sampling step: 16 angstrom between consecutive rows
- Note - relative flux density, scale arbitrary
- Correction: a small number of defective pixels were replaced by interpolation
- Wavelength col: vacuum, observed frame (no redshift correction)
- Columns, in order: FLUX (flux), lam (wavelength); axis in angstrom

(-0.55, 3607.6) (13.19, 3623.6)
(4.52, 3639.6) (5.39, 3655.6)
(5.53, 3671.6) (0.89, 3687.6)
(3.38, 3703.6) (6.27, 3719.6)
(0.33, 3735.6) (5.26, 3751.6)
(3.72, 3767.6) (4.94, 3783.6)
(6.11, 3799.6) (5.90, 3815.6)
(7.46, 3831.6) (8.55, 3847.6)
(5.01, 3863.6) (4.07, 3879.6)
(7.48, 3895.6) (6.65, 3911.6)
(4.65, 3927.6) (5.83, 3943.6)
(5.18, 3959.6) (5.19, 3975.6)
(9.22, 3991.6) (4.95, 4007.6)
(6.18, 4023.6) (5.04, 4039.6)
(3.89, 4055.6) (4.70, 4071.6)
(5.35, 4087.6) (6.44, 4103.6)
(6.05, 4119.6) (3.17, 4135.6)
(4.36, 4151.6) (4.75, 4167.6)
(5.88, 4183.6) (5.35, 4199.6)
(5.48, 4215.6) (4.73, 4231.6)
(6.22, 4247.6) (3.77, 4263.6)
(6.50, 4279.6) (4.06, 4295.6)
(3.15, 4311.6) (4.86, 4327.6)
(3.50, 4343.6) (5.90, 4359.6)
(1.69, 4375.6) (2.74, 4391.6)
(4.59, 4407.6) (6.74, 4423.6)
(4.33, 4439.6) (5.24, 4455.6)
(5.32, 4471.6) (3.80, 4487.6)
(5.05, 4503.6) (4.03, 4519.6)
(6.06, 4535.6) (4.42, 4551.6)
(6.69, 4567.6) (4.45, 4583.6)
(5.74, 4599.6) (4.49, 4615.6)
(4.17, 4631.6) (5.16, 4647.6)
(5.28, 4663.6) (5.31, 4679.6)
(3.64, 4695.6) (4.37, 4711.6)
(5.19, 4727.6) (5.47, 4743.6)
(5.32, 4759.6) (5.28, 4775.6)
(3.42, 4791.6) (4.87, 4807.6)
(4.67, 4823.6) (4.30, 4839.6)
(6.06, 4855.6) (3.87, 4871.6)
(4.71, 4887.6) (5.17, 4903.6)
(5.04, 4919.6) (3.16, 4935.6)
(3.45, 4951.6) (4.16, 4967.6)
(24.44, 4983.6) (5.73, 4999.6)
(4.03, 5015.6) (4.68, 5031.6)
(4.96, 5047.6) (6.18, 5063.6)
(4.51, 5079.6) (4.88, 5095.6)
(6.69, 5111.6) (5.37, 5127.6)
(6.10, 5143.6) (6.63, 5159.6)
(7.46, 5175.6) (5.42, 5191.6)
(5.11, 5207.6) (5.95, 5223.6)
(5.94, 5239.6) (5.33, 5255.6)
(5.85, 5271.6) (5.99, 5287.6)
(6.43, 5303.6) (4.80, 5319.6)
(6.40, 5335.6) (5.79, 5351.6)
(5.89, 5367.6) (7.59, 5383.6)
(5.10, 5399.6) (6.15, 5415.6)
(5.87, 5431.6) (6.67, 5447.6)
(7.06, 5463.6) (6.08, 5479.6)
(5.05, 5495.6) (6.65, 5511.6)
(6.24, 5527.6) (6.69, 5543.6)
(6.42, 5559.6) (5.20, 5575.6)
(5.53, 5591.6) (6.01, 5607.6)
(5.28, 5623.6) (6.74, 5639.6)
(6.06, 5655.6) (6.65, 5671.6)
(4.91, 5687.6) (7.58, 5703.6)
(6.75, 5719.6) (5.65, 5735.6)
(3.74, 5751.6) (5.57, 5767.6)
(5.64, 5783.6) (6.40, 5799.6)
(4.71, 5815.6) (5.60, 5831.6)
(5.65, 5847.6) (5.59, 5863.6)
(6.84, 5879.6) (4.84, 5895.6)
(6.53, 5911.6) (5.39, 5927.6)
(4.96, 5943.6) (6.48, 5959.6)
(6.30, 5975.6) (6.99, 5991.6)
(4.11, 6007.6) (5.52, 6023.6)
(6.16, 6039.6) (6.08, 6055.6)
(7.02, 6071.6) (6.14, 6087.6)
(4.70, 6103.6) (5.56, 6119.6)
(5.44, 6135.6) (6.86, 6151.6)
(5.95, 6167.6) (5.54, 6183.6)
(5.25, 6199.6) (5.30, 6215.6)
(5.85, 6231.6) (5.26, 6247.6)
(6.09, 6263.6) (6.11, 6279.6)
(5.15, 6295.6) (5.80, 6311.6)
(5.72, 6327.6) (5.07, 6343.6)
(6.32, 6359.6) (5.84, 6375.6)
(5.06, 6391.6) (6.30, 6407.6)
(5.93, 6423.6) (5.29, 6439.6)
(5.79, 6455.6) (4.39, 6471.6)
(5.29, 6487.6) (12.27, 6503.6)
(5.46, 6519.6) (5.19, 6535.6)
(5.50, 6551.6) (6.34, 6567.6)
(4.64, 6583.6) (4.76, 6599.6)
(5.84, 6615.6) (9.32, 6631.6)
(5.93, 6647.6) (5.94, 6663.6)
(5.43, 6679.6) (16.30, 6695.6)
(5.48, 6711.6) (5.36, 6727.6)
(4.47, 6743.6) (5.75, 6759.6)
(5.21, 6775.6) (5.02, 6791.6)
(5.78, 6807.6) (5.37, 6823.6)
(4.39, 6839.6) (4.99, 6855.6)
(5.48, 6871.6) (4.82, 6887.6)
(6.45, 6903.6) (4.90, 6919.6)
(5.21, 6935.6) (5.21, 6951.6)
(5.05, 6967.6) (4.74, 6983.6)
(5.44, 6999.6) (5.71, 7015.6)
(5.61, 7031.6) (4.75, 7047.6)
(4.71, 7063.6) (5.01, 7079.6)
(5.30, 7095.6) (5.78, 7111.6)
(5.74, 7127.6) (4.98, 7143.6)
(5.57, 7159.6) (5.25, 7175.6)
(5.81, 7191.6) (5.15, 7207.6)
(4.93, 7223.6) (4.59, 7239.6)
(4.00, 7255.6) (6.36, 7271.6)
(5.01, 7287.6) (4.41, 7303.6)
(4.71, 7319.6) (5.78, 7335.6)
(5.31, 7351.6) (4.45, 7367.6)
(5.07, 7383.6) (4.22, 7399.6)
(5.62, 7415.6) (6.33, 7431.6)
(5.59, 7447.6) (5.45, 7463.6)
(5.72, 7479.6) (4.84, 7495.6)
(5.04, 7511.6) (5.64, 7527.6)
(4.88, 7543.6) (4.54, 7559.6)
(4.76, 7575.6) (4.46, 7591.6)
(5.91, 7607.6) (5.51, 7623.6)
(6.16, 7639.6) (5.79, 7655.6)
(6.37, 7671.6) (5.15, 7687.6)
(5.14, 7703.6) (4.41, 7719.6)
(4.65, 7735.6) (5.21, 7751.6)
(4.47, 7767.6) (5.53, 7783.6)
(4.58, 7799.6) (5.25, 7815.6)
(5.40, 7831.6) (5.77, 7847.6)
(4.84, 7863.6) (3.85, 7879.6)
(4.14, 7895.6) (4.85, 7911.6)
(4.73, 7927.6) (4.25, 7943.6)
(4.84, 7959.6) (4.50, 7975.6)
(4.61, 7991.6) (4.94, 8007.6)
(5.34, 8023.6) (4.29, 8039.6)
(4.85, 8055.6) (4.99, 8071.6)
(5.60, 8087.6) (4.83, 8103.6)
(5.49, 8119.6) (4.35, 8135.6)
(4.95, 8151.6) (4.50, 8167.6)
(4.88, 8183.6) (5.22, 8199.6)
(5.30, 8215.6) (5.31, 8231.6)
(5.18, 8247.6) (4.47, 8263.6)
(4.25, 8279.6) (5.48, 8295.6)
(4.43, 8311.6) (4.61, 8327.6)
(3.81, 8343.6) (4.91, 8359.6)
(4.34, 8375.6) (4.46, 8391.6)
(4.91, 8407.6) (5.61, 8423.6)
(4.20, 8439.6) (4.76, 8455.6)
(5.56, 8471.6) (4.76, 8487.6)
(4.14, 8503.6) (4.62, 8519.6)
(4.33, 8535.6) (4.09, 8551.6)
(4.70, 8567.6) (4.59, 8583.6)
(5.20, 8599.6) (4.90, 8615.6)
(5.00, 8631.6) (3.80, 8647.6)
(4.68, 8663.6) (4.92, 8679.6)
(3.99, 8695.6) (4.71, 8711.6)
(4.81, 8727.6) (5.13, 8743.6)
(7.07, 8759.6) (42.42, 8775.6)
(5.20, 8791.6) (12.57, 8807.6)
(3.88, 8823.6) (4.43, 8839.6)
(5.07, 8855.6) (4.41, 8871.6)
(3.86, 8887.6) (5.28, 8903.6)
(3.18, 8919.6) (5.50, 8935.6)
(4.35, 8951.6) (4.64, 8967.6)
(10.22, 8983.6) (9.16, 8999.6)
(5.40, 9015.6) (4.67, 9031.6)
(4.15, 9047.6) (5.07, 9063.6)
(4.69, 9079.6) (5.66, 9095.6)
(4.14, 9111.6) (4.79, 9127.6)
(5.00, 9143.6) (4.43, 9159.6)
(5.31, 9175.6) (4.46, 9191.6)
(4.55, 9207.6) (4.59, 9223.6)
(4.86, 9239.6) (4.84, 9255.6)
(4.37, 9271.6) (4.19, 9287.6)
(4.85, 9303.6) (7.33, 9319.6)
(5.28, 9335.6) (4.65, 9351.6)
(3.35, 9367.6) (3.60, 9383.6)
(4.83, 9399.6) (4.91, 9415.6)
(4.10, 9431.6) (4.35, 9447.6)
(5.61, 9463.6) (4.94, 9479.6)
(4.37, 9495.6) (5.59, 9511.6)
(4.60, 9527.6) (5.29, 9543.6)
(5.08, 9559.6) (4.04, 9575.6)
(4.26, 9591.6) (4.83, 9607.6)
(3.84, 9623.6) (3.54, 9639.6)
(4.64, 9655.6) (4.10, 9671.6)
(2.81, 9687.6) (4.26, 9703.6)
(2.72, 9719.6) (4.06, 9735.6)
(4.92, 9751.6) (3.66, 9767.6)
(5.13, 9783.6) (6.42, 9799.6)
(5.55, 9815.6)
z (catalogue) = 0.34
